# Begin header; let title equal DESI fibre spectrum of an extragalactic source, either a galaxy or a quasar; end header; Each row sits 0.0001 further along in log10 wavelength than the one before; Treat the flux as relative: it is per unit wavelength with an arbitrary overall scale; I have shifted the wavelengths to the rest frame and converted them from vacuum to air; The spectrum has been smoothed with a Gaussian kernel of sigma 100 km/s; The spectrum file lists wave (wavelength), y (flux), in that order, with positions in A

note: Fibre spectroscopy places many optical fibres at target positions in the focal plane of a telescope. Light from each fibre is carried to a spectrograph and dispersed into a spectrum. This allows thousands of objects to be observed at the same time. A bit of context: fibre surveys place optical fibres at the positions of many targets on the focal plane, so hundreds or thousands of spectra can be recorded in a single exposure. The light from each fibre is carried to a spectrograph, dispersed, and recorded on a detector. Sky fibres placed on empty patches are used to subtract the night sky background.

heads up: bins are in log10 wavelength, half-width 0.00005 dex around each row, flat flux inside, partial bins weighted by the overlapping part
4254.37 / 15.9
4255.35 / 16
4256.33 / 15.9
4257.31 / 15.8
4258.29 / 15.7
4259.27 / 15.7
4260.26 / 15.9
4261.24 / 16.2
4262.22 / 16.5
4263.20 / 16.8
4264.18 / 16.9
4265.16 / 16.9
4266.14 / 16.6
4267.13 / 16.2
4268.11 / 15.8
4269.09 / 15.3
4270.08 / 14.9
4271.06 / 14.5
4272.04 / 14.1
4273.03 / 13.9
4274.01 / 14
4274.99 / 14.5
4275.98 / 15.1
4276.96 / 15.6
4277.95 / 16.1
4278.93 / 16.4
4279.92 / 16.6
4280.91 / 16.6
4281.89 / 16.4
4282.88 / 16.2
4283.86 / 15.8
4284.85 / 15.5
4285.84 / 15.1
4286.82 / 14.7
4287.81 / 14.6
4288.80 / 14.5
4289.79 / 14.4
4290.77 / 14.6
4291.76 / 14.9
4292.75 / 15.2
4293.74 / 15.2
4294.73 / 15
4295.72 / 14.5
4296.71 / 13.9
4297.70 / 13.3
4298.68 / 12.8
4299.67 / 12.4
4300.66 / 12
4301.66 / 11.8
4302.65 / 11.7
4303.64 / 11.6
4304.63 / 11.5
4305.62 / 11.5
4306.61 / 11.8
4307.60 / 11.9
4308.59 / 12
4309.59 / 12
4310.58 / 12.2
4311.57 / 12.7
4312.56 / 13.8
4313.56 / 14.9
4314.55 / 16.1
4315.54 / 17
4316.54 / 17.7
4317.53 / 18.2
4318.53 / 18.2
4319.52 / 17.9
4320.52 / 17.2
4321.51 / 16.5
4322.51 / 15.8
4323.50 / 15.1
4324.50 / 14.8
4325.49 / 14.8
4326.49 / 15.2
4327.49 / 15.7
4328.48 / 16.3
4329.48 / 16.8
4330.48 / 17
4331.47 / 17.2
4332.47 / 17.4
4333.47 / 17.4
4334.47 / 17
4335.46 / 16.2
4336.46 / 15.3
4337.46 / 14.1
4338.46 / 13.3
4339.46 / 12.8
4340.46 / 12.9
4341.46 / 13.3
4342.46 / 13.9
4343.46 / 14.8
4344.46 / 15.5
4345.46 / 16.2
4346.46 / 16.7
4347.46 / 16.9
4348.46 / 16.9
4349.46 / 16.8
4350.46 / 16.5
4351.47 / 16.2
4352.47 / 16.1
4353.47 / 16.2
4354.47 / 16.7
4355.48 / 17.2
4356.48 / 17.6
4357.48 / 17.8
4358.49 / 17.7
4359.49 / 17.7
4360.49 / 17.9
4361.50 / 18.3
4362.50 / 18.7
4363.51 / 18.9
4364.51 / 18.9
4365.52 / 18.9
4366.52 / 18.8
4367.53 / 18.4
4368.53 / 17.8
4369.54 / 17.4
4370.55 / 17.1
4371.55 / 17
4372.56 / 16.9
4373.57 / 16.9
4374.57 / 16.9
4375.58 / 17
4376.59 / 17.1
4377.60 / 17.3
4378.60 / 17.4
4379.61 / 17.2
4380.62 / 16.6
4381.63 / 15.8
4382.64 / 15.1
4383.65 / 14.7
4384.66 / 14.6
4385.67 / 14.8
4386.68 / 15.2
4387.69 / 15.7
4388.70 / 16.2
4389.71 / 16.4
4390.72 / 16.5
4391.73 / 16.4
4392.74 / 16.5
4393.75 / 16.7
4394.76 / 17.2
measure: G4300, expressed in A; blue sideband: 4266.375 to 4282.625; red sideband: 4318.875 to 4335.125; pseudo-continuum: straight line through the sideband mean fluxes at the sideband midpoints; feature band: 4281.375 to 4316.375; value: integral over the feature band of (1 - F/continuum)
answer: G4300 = 4.4 A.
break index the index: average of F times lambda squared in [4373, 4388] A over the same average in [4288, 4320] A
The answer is 1.2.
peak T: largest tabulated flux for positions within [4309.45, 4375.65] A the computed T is 18.9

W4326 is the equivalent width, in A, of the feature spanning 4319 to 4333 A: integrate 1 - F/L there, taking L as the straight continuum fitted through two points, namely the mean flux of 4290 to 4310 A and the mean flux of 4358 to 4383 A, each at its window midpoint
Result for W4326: -1.5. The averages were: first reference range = 13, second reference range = 17.5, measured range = 16.3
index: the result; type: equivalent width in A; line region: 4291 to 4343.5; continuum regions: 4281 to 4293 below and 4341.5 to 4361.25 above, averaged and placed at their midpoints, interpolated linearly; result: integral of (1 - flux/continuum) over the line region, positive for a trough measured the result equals 4.1 A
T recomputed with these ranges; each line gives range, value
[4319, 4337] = 17.9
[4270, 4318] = 18.2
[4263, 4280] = 16.9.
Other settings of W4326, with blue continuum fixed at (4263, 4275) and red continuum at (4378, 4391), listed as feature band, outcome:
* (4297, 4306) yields 2.0 A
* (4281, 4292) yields 0.2 A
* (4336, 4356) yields 0.4 A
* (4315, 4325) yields -0.8 A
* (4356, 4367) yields -1.8 A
